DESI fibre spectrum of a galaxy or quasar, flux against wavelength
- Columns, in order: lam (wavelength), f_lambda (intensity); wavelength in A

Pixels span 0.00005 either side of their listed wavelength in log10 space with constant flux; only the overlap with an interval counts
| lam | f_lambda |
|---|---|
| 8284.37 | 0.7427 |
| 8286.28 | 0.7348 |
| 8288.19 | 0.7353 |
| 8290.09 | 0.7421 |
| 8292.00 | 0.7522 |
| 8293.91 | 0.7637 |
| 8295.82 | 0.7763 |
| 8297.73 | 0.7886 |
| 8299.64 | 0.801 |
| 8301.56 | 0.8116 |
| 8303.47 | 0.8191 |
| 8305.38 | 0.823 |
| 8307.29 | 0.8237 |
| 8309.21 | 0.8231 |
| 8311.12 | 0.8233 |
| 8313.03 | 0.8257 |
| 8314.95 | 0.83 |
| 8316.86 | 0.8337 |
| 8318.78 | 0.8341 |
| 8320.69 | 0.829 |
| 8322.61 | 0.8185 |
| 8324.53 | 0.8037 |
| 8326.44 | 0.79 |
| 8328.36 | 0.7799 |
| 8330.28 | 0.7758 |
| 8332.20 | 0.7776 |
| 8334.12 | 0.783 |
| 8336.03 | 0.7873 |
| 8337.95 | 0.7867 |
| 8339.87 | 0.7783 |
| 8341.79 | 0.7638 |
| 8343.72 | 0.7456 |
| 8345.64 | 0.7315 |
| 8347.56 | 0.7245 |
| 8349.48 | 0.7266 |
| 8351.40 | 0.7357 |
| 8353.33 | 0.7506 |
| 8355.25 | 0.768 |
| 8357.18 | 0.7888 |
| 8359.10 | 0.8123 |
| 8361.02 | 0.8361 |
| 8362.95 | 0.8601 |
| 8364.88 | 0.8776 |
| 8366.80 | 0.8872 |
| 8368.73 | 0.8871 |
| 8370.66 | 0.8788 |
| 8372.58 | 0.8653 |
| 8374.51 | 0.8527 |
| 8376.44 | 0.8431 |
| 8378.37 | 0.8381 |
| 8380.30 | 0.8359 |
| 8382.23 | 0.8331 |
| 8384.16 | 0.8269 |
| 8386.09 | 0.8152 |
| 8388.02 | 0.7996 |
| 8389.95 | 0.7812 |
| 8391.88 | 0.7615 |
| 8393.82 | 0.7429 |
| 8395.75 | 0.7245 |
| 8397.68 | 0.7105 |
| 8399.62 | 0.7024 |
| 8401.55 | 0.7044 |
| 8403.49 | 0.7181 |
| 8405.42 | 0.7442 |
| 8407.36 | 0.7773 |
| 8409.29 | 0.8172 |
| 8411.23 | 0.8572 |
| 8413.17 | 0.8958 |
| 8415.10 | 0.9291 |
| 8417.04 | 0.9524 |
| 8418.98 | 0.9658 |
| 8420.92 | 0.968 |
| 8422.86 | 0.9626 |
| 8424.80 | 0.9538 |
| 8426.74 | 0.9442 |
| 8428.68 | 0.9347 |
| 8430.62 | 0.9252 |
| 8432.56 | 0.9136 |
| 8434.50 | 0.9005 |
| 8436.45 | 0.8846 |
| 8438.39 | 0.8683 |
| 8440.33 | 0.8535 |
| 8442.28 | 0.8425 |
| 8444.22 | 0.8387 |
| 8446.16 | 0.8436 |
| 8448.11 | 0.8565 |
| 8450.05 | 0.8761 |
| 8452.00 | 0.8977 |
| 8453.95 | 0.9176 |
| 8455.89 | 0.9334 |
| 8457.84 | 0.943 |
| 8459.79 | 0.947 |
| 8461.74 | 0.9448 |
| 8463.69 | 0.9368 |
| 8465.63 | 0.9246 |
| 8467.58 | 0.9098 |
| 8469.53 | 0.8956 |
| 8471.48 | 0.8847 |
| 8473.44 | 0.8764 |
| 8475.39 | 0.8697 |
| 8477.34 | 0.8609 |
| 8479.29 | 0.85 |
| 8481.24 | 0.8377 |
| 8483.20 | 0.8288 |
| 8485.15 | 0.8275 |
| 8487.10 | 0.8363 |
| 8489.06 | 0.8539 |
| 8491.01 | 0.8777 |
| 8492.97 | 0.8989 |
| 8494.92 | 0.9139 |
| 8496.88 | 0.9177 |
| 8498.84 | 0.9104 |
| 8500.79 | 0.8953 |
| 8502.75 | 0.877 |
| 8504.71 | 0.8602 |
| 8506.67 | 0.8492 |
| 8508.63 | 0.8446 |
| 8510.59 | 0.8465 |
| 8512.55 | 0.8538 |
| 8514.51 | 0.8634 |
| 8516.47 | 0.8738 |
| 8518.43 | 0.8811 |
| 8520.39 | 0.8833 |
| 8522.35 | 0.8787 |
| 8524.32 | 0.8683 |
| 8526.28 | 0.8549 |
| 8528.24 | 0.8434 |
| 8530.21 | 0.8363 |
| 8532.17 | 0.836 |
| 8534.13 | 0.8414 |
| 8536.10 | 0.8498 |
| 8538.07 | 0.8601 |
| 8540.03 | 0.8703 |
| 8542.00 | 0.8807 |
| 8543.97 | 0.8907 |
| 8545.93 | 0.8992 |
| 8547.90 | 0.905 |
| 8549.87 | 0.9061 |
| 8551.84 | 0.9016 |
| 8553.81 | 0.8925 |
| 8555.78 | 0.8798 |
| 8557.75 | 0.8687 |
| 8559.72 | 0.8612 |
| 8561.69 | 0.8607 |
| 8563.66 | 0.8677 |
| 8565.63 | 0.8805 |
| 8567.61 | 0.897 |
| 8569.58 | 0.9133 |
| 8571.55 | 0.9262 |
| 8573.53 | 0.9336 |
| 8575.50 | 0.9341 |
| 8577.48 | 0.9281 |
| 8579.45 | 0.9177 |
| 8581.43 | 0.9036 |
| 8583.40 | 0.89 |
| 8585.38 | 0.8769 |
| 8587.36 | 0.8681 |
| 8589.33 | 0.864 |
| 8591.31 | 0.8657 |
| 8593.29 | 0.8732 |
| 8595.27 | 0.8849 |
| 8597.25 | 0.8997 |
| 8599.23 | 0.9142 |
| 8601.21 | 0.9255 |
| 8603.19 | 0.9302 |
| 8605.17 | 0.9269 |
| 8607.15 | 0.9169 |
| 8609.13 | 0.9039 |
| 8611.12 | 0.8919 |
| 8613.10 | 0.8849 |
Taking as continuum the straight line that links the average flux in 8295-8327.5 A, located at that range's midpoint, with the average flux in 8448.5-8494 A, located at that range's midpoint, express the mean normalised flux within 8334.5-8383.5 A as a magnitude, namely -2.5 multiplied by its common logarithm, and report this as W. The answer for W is 0.04 mag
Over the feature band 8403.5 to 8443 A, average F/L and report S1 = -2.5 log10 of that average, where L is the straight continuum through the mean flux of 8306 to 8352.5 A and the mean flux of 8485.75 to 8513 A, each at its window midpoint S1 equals -0.07 mag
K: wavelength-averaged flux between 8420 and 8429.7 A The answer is 0.952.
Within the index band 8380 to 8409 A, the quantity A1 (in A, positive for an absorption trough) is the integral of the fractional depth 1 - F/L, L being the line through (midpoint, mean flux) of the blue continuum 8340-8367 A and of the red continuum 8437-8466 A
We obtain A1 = 2.3 A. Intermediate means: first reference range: 0.783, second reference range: 0.894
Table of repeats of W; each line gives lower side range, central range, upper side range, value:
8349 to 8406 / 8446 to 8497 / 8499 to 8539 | -0.06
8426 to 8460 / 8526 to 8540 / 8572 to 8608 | 0.07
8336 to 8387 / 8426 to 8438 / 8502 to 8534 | -0.10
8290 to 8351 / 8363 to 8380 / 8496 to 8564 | -0.07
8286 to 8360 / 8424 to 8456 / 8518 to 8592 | -0.07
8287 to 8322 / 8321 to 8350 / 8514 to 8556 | 0.05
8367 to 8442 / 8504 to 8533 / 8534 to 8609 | 0.03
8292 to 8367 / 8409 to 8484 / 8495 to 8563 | -0.07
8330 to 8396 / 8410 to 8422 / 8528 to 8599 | -0.13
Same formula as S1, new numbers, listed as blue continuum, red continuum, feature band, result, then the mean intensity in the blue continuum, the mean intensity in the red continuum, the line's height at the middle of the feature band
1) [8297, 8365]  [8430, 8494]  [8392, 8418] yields 0.07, 0.795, 0.883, 0.845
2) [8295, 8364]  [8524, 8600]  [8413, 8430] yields -0.14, 0.794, 0.883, 0.829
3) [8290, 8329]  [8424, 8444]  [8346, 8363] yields 0.09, 0.806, 0.899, 0.84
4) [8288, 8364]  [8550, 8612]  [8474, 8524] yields -0.01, 0.79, 0.897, 0.862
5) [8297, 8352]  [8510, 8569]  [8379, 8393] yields 0.01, 0.793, 0.872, 0.815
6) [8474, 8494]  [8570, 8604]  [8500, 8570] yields 0.01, 0.855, 0.902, 0.878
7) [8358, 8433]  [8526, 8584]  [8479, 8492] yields 0.03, 0.844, 0.885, 0.867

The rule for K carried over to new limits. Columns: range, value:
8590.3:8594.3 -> 0.868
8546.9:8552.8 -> 0.904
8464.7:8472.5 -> 0.902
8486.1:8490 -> 0.845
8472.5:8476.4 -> 0.874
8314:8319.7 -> 0.833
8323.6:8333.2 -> 0.785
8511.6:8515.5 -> 0.859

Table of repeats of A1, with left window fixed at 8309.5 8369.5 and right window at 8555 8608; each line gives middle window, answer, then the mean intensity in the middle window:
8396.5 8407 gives 1.3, 0.719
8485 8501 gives -0.4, 0.884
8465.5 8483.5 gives -0.4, 0.873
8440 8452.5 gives -0.2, 0.857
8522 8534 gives 0.3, 0.851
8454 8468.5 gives -1.5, 0.934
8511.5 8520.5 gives 0.0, 0.87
